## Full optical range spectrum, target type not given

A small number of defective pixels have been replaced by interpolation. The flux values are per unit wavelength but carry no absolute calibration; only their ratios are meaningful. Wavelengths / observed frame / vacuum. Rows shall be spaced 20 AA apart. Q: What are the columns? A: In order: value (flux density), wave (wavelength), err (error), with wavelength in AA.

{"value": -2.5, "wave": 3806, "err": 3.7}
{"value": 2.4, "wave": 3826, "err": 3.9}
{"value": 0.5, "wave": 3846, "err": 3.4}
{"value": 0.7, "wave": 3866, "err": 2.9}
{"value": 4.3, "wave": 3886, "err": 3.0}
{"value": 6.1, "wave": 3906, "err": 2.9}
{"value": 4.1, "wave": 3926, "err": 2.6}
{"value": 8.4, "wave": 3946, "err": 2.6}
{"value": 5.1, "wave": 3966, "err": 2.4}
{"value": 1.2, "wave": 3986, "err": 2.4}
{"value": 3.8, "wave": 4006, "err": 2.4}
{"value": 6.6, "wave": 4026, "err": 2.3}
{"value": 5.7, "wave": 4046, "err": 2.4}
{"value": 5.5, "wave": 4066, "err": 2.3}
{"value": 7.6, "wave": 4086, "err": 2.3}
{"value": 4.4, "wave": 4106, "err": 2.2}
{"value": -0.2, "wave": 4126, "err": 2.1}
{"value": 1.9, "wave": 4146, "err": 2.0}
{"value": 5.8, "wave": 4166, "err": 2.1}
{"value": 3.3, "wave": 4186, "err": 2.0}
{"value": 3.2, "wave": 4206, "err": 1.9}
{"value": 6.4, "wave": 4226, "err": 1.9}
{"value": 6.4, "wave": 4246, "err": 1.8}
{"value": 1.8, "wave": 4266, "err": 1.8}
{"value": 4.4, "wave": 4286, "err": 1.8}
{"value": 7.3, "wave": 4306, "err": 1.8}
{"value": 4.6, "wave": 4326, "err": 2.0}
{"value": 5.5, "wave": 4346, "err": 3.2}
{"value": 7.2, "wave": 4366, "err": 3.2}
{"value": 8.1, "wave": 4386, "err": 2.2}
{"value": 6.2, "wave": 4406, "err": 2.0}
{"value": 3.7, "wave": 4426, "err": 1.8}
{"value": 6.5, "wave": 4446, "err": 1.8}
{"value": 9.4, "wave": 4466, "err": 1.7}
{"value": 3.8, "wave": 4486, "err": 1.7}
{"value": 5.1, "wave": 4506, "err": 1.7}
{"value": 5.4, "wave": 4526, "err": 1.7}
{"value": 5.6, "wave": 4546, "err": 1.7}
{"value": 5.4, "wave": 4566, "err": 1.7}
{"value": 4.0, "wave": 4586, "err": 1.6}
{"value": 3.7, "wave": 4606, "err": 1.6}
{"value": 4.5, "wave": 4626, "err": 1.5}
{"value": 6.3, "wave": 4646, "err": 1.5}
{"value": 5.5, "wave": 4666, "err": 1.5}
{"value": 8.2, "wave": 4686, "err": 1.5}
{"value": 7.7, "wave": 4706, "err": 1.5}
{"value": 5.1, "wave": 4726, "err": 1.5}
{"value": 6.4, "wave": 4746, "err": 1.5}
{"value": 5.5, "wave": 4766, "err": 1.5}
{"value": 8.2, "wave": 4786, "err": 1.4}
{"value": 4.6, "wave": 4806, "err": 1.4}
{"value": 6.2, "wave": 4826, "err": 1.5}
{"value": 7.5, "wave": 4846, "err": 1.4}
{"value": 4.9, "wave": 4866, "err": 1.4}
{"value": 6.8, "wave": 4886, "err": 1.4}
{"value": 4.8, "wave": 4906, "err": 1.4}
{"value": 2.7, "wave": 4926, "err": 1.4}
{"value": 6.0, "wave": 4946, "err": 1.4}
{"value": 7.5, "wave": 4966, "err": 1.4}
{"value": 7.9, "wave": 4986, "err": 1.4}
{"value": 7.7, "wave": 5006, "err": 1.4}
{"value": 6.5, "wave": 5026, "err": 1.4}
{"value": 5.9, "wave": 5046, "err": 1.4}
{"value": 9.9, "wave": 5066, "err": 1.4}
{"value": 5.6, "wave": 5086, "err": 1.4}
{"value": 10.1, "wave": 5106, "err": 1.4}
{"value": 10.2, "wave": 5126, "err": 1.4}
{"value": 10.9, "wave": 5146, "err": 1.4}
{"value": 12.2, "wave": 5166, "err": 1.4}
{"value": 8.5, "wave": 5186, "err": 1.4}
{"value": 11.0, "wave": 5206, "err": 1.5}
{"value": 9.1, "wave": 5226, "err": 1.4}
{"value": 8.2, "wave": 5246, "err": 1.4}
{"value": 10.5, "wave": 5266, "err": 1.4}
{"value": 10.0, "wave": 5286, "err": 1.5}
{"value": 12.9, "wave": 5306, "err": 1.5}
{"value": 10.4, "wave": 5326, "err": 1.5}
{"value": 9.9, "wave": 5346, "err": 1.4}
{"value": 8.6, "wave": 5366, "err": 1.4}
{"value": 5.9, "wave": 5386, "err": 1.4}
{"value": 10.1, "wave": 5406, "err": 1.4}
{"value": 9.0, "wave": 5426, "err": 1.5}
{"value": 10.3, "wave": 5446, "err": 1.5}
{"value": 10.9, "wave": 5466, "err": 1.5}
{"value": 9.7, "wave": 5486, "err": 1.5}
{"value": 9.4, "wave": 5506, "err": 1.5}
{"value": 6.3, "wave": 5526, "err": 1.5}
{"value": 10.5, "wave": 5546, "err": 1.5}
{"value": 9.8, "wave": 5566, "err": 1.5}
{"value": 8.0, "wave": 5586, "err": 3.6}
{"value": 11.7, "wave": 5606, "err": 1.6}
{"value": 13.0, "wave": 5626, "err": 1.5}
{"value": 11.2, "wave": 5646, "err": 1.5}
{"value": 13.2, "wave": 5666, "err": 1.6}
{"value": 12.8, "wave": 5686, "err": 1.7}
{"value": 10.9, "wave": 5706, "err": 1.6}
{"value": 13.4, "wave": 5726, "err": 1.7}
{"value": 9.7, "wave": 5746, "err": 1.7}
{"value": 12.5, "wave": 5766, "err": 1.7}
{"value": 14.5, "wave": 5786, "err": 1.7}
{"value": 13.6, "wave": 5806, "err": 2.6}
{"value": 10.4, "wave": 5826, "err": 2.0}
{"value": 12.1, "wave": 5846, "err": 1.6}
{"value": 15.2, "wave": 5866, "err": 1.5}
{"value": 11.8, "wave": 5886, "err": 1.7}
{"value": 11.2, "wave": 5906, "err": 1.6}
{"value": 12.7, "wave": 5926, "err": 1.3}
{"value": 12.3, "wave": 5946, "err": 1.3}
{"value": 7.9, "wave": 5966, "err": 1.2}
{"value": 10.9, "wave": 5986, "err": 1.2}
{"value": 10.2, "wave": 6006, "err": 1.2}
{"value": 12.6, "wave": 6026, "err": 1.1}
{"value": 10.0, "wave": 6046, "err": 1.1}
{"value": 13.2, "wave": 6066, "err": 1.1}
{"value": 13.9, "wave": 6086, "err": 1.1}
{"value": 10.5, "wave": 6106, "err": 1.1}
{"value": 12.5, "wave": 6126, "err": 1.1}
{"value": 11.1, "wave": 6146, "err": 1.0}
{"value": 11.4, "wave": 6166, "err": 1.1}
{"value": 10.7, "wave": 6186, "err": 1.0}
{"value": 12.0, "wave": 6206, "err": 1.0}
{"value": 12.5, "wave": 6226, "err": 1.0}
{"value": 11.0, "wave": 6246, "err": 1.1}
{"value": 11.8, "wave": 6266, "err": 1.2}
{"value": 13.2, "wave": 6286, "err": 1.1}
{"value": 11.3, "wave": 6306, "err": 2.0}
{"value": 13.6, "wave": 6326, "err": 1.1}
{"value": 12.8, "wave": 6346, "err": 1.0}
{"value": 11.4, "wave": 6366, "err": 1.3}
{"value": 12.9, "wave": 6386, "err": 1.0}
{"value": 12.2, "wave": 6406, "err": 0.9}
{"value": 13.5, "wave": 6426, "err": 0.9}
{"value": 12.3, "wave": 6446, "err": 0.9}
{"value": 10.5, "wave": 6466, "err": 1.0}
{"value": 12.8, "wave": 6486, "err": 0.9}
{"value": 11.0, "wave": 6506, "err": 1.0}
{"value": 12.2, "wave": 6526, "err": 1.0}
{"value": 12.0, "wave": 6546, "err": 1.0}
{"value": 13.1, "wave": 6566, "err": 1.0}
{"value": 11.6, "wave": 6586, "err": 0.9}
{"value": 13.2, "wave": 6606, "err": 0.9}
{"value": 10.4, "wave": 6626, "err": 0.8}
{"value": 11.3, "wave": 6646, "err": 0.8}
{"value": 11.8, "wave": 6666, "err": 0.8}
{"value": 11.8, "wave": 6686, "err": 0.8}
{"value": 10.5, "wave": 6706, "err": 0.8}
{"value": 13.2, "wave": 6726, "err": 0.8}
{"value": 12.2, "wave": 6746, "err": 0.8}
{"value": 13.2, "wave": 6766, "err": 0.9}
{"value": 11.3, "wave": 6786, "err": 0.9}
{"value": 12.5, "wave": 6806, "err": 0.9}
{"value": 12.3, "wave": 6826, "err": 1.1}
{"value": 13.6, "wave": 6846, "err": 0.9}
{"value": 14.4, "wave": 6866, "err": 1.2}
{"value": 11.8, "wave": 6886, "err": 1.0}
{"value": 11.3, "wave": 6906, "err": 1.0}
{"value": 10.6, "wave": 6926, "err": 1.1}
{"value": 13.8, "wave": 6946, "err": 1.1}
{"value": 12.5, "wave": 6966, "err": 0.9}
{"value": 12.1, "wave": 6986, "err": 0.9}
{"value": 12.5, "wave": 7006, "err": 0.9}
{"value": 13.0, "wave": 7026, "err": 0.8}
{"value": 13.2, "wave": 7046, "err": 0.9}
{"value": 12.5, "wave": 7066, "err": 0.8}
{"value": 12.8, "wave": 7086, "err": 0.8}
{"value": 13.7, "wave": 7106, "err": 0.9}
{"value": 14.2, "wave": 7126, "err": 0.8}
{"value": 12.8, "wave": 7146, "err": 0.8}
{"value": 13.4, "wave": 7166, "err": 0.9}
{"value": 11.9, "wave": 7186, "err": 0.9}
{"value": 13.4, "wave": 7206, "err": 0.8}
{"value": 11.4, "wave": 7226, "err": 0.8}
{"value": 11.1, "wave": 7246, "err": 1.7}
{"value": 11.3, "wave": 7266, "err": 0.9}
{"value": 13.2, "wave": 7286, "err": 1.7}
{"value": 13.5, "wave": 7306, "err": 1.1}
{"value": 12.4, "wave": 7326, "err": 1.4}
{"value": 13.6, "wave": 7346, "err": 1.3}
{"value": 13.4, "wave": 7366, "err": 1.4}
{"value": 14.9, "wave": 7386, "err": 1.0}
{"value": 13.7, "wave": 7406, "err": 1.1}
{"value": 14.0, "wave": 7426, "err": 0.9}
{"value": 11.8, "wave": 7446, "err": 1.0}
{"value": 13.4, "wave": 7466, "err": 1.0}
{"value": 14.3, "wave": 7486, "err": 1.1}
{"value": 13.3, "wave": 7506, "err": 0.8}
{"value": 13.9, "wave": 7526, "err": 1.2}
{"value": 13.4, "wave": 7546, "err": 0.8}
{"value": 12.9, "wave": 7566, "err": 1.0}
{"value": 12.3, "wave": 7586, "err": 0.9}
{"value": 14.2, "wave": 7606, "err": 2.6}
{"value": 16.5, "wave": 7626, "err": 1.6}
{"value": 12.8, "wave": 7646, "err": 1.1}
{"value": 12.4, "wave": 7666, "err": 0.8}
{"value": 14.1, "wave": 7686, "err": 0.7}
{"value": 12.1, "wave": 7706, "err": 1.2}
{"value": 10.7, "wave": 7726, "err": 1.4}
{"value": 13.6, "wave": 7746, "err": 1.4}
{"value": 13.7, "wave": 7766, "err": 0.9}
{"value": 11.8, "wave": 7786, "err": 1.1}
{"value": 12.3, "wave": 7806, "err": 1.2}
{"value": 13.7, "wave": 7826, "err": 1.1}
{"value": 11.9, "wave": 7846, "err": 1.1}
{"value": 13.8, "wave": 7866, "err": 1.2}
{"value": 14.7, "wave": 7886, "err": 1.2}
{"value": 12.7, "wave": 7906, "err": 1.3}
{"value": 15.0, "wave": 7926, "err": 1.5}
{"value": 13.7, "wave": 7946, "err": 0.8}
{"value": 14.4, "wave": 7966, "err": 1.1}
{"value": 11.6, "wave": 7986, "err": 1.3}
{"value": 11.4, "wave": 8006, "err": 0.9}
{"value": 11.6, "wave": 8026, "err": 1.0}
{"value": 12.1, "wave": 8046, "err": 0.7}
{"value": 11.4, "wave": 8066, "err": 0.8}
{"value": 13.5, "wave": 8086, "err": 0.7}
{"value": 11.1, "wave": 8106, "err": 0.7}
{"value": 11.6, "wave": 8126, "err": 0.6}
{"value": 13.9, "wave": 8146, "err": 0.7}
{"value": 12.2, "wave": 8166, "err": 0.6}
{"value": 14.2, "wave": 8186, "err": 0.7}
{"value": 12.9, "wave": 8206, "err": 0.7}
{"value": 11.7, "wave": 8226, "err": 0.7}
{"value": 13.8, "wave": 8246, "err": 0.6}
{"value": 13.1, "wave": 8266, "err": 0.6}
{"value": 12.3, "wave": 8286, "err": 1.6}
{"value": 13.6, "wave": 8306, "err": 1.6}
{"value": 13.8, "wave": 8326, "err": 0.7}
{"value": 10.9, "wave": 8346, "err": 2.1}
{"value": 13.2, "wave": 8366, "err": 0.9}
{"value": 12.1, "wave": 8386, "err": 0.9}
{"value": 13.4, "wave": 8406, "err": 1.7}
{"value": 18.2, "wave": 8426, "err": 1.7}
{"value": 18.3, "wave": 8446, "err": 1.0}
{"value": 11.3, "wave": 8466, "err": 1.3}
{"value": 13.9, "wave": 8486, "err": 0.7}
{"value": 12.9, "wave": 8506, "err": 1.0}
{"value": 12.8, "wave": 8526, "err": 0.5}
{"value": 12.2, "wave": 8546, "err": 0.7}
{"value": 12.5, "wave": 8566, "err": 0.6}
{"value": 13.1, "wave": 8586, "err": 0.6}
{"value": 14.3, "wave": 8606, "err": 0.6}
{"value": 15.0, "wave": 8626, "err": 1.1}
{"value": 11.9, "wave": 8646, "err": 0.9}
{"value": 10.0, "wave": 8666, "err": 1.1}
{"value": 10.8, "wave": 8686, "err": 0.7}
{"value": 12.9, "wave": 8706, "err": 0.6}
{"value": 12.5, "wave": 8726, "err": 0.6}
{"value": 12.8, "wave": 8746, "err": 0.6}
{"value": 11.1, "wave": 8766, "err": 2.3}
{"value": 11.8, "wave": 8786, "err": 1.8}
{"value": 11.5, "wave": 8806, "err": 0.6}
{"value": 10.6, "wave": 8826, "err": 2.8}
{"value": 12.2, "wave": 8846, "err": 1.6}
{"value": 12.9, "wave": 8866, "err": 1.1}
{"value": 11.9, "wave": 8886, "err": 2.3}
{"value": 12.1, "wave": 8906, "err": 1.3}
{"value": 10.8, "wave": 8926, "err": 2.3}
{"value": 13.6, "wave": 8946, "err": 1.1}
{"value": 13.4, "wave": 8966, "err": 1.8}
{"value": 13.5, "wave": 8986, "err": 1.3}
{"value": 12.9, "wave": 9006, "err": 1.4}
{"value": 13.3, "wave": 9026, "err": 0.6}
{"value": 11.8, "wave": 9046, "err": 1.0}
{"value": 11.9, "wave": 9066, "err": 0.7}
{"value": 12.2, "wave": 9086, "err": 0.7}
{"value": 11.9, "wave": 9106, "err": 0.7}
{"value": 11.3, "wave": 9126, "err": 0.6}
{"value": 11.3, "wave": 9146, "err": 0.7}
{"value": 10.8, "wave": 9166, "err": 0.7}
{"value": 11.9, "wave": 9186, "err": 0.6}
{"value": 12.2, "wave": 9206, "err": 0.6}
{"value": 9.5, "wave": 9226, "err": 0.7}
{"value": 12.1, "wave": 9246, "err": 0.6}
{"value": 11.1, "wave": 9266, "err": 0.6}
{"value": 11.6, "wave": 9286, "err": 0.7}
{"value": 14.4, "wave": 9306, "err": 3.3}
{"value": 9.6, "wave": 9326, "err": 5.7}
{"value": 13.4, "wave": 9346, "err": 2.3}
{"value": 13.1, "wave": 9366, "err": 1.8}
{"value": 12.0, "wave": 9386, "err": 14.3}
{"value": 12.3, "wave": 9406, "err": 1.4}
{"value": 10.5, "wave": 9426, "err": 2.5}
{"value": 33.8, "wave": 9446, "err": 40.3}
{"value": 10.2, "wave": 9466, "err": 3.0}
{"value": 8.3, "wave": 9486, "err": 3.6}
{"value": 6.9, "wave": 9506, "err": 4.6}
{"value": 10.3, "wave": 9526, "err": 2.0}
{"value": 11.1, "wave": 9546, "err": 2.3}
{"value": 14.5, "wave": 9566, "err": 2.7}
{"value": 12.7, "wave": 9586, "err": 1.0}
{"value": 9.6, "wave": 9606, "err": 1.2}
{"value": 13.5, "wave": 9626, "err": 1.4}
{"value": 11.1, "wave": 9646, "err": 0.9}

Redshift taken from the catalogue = 0.283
